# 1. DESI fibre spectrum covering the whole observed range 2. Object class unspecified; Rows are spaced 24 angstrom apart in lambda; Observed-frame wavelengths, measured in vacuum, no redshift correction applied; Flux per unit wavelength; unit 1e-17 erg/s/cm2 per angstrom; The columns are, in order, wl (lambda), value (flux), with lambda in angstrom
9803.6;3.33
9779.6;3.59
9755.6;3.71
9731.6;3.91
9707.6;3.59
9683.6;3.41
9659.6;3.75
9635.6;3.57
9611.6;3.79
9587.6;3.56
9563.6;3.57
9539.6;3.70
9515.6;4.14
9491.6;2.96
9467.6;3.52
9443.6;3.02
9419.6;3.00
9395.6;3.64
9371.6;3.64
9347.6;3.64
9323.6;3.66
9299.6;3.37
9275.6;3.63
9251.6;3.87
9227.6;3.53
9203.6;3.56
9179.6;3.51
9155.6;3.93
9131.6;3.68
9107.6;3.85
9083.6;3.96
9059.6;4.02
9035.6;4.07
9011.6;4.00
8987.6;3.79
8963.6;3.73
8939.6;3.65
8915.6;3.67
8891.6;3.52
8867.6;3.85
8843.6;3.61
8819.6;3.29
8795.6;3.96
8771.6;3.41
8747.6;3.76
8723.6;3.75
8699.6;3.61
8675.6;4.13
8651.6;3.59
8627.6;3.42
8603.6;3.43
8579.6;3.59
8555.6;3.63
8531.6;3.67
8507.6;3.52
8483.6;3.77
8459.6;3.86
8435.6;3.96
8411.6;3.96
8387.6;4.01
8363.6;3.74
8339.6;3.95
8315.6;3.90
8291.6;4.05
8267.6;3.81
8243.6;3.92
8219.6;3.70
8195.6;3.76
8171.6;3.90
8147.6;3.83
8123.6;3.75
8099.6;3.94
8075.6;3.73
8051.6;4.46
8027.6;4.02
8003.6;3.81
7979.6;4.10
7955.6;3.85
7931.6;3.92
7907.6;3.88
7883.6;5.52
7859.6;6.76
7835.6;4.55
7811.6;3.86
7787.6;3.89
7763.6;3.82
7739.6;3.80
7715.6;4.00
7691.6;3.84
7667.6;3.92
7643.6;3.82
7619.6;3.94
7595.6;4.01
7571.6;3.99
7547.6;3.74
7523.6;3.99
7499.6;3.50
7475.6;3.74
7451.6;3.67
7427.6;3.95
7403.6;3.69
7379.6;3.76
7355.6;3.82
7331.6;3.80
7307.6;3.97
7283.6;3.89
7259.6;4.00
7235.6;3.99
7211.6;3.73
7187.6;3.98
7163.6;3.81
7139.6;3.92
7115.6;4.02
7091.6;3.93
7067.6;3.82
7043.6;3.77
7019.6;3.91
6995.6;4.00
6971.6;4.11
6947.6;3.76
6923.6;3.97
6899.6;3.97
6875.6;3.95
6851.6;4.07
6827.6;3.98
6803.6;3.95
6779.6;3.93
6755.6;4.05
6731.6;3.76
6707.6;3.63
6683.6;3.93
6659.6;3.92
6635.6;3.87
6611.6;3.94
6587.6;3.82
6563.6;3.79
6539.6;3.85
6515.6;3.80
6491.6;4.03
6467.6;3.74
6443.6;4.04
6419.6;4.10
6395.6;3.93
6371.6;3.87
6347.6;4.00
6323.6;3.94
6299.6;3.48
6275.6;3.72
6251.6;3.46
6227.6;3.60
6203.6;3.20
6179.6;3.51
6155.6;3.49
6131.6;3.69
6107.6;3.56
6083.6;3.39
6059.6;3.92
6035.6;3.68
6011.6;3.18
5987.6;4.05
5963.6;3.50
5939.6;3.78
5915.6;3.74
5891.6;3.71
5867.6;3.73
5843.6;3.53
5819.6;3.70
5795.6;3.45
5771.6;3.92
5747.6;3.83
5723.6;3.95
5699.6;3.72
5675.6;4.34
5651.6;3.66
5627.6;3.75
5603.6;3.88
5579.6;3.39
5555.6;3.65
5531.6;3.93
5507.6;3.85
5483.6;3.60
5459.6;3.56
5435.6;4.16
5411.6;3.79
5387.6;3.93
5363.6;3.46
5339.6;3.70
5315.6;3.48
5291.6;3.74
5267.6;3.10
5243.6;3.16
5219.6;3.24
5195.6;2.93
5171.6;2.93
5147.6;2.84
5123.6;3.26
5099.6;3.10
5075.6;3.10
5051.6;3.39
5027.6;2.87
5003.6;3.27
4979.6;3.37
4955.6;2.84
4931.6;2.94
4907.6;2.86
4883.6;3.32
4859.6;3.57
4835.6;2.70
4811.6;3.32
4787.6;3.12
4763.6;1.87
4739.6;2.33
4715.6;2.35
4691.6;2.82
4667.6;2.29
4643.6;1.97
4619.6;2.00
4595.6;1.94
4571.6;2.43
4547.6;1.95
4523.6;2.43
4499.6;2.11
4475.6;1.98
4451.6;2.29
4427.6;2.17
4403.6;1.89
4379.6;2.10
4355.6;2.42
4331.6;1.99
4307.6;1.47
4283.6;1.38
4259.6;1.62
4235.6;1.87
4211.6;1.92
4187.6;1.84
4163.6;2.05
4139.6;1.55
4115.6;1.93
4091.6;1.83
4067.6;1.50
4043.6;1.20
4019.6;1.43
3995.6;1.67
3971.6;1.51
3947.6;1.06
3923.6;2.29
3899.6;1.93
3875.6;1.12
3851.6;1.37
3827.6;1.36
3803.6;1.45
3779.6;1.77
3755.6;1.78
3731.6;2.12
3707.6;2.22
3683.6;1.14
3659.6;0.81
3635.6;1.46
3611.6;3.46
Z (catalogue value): 0.197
